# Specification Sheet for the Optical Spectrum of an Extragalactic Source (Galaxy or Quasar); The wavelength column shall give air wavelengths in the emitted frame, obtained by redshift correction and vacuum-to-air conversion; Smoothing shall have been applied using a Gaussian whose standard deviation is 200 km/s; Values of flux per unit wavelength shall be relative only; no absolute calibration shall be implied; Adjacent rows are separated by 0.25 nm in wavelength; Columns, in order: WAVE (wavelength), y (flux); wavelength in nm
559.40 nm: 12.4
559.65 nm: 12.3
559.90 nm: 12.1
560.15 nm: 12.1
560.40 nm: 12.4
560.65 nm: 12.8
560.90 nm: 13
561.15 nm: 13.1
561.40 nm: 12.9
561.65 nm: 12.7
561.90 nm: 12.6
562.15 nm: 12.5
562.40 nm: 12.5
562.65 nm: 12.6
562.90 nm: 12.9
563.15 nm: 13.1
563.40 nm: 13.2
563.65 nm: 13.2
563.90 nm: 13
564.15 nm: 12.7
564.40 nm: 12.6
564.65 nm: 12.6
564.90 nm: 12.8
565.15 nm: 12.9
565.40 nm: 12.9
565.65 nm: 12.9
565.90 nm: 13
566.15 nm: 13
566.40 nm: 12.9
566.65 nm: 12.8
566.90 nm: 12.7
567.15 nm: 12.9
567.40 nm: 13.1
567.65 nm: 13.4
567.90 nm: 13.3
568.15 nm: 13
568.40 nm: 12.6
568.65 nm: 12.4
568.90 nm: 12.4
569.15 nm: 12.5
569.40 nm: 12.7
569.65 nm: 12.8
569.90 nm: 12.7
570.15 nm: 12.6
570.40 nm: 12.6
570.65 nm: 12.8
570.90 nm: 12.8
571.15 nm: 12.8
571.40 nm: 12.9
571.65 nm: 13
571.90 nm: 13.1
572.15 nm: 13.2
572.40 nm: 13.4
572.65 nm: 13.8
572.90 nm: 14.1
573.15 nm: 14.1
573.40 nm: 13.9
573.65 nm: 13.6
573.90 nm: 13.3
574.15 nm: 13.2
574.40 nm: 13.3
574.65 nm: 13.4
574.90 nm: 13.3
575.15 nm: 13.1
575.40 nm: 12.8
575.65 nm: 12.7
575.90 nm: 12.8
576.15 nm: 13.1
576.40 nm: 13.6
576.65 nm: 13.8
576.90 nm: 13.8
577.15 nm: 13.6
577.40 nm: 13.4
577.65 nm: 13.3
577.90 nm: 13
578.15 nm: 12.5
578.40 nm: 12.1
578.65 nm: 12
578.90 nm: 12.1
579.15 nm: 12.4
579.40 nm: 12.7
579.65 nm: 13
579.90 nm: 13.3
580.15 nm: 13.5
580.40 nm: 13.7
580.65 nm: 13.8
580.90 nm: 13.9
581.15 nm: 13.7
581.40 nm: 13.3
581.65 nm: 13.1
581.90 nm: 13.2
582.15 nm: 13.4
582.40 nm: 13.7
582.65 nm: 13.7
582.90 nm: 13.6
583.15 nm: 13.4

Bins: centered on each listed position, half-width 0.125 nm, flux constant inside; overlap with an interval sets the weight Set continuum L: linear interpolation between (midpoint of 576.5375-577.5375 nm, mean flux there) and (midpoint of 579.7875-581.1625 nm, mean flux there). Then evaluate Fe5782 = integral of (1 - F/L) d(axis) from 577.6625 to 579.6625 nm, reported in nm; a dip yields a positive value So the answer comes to 0.17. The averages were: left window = 13.6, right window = 13.6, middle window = 12.5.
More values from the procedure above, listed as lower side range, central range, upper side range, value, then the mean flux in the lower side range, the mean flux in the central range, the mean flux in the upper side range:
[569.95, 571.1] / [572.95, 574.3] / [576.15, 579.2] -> -0.09 nm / 12.7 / 13.6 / 13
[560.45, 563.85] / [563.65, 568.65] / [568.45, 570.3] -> -0.08 nm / 12.8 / 12.9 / 12.6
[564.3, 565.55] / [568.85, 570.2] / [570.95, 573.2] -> 0.05 nm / 12.8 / 12.6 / 13.3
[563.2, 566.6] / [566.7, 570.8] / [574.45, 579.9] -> 0.05 nm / 12.9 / 12.8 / 13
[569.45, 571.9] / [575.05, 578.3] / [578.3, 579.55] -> -0.20 nm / 12.8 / 13.2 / 12.3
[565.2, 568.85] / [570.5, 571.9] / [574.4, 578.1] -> 0.02 nm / 12.9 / 12.9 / 13.2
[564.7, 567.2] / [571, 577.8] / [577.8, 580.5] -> -0.30 nm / 12.9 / 13.3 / 12.7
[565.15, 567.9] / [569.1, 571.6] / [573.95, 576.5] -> 0.06 nm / 13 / 12.7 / 13.1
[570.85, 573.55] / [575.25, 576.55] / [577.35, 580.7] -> 0.01 nm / 13.4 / 13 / 12.9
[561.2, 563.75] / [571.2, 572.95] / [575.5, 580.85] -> -0.04 nm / 12.8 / 13.3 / 13.1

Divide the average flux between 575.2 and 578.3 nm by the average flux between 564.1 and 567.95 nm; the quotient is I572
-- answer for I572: 1.0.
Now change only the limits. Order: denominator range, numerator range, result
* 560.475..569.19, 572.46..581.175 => 1.03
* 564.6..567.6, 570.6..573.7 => 1.04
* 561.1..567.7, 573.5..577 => 1.03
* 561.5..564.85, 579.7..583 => 1.06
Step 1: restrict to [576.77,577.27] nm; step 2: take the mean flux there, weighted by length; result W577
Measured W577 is 13.7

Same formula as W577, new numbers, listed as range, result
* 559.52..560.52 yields 12.2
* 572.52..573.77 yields 13.9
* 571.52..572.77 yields 13.3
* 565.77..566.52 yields 13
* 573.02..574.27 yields 13.6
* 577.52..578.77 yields 12.6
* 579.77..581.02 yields 13.6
